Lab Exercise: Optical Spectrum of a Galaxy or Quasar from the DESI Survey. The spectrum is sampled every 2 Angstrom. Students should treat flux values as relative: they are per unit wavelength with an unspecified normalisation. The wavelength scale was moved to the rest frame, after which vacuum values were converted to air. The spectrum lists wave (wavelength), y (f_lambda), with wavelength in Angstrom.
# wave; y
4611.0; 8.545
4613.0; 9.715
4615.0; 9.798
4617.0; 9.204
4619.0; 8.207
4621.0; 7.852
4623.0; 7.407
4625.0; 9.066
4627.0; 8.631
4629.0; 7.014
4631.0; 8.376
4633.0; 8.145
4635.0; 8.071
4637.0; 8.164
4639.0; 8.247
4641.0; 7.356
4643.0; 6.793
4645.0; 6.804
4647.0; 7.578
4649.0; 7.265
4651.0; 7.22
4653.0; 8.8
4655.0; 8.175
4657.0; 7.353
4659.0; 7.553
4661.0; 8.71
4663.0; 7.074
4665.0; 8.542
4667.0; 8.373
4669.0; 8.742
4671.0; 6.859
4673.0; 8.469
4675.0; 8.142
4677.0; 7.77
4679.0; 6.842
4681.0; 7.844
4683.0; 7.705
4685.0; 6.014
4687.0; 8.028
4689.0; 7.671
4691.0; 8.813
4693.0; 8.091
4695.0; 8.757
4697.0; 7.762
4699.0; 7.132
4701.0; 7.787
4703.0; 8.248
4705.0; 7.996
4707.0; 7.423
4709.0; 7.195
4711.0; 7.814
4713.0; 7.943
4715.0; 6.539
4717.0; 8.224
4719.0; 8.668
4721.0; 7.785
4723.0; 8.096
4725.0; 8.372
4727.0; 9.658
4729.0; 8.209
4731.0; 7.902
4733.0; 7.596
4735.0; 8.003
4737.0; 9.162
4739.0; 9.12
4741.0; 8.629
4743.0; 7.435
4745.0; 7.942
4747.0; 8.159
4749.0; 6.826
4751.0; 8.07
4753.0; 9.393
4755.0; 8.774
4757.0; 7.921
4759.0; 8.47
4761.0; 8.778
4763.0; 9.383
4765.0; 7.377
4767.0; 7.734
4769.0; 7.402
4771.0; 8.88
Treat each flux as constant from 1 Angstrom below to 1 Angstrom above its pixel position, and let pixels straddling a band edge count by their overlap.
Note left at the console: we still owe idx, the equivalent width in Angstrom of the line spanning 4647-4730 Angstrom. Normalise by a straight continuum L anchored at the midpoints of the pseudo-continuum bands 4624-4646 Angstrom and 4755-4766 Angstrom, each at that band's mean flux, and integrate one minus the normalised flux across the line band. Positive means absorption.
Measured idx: 2.2 Angstrom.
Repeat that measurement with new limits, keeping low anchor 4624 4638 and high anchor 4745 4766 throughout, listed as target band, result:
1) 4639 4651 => 1.41 Angstrom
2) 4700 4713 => 0.79 Angstrom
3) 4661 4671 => 0.16 Angstrom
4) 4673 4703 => 1.70 Angstrom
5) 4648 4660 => 0.73 Angstrom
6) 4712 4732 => 0.32 Angstrom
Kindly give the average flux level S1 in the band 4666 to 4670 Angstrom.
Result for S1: 8.56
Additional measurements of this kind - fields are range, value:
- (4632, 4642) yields 8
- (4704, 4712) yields 7.61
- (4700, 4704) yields 8.02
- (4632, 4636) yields 8.11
